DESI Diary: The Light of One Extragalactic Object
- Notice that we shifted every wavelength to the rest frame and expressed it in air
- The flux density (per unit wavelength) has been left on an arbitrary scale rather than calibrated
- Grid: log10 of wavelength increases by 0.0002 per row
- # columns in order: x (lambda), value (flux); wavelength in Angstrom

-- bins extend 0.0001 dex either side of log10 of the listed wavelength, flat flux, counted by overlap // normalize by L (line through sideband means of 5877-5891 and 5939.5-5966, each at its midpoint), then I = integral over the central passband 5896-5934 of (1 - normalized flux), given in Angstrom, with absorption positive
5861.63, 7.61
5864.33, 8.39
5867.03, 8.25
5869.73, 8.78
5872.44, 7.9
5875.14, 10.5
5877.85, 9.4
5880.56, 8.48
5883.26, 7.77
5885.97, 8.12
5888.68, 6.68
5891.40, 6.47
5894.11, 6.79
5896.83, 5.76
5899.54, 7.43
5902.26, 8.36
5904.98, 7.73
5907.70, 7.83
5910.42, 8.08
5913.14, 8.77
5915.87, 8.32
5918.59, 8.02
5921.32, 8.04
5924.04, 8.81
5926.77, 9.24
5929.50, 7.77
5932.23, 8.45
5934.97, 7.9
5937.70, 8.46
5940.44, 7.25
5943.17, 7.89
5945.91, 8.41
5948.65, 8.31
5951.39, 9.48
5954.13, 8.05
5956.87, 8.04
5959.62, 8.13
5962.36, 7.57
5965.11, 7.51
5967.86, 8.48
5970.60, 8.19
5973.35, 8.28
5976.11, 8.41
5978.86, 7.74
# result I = -0.3 Angstrom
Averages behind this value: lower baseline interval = 7.93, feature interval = 8.07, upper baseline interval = 8.09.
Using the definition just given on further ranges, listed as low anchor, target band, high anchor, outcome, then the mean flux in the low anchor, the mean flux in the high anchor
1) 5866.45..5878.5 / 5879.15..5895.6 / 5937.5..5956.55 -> 2.7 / 8.98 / 8.24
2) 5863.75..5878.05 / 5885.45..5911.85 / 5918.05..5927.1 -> 4.1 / 8.85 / 8.49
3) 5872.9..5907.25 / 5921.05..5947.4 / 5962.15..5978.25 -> -0.9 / 7.79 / 8.09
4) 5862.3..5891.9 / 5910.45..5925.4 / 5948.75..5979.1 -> -0.2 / 8.28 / 8.19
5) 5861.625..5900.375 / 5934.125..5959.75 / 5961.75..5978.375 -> -0.5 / 7.9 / 8.08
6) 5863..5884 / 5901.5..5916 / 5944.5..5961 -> 0.7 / 8.71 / 8.4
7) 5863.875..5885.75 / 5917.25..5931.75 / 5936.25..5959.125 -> 0.0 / 8.67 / 8.23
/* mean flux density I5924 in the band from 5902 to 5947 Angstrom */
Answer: 8.19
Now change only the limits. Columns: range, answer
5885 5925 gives 7.67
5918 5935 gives 8.36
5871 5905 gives 7.8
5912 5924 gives 8.34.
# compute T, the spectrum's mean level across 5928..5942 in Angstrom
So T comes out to 7.98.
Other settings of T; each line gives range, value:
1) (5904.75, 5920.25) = 8.15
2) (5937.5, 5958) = 8.23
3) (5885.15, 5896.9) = 6.81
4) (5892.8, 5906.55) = 7.22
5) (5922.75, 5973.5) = 8.22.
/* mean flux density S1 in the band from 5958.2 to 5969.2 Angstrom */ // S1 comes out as 7.92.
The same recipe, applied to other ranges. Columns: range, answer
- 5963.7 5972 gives 8.06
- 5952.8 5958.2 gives 8.05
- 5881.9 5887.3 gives 7.96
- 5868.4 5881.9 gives 9.01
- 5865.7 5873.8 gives 8.31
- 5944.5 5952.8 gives 8.72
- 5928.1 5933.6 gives 8.11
